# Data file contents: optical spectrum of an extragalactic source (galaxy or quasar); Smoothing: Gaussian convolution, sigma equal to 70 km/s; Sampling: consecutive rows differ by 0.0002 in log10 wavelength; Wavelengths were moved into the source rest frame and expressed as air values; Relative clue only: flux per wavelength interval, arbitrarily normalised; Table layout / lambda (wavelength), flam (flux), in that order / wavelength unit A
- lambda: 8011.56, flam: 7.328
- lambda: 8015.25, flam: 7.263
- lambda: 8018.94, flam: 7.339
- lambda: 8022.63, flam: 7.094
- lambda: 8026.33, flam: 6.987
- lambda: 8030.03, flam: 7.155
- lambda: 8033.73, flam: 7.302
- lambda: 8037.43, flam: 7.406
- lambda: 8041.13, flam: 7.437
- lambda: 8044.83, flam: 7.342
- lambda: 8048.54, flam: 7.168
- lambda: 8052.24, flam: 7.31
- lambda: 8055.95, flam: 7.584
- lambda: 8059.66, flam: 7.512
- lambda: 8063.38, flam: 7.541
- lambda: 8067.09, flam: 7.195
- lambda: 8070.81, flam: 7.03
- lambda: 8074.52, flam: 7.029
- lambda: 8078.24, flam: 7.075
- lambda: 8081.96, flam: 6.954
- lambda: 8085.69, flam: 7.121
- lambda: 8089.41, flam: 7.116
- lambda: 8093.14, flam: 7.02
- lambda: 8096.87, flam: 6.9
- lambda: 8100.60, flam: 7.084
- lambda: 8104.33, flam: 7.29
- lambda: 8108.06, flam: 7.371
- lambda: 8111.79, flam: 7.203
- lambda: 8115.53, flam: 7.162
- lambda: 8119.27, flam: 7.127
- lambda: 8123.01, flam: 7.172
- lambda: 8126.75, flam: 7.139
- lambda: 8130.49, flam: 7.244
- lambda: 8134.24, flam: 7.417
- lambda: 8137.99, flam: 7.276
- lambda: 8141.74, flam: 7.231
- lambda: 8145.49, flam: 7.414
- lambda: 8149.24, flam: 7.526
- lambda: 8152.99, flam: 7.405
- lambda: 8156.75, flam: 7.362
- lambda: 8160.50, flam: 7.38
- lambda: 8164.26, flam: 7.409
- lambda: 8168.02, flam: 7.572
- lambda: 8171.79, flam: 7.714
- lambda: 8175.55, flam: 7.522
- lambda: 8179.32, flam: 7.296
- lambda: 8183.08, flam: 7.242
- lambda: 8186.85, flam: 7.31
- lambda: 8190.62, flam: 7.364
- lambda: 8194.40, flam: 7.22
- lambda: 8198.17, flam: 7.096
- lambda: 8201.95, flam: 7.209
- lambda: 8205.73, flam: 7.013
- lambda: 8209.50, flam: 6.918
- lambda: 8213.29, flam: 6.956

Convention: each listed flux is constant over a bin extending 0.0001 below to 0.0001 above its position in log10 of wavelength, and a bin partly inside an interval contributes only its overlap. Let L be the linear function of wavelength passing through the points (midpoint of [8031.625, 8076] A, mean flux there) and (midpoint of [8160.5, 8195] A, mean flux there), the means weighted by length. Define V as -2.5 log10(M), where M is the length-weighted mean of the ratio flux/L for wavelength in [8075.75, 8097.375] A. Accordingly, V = 0.05 mag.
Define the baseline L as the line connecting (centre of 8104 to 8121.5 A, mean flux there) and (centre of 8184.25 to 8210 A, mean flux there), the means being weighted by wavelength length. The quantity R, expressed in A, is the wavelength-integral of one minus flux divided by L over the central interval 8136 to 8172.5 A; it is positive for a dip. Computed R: -1.1 A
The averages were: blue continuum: 7.23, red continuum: 7.18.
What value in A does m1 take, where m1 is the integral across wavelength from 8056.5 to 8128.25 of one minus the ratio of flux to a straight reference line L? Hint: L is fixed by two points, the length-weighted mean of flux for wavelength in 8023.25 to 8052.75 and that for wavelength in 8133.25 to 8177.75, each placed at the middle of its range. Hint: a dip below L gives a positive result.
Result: 1.7 A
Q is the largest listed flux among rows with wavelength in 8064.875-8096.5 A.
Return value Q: 7.195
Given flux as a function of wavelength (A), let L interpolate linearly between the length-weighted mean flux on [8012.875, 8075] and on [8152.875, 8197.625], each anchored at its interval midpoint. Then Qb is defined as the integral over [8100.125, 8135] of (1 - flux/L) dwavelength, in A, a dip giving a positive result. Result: 0.6 A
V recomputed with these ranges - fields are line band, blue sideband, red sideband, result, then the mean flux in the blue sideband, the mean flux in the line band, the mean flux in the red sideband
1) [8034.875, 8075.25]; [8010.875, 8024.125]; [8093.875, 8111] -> -0.018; 7.26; 7.33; 7.16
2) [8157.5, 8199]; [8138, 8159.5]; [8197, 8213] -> -0.026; 7.38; 7.38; 7.05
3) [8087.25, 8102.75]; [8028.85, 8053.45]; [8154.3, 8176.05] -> 0.053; 7.31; 7.04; 7.49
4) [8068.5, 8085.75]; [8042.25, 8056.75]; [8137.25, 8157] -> 0.048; 7.34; 7.04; 7.37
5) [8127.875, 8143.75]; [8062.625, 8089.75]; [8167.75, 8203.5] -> -0.006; 7.12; 7.28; 7.34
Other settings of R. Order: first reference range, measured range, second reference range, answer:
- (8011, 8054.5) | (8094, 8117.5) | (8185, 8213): 0.2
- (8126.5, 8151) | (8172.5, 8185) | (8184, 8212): -0.3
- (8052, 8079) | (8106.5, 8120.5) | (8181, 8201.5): 0.1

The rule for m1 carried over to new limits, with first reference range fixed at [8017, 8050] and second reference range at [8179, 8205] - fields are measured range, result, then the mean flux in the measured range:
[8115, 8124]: 0.11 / 7.15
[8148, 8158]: -0.26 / 7.43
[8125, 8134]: 0.01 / 7.23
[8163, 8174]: -0.51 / 7.57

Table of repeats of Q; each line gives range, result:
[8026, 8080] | 7.584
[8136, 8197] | 7.714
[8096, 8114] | 7.371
